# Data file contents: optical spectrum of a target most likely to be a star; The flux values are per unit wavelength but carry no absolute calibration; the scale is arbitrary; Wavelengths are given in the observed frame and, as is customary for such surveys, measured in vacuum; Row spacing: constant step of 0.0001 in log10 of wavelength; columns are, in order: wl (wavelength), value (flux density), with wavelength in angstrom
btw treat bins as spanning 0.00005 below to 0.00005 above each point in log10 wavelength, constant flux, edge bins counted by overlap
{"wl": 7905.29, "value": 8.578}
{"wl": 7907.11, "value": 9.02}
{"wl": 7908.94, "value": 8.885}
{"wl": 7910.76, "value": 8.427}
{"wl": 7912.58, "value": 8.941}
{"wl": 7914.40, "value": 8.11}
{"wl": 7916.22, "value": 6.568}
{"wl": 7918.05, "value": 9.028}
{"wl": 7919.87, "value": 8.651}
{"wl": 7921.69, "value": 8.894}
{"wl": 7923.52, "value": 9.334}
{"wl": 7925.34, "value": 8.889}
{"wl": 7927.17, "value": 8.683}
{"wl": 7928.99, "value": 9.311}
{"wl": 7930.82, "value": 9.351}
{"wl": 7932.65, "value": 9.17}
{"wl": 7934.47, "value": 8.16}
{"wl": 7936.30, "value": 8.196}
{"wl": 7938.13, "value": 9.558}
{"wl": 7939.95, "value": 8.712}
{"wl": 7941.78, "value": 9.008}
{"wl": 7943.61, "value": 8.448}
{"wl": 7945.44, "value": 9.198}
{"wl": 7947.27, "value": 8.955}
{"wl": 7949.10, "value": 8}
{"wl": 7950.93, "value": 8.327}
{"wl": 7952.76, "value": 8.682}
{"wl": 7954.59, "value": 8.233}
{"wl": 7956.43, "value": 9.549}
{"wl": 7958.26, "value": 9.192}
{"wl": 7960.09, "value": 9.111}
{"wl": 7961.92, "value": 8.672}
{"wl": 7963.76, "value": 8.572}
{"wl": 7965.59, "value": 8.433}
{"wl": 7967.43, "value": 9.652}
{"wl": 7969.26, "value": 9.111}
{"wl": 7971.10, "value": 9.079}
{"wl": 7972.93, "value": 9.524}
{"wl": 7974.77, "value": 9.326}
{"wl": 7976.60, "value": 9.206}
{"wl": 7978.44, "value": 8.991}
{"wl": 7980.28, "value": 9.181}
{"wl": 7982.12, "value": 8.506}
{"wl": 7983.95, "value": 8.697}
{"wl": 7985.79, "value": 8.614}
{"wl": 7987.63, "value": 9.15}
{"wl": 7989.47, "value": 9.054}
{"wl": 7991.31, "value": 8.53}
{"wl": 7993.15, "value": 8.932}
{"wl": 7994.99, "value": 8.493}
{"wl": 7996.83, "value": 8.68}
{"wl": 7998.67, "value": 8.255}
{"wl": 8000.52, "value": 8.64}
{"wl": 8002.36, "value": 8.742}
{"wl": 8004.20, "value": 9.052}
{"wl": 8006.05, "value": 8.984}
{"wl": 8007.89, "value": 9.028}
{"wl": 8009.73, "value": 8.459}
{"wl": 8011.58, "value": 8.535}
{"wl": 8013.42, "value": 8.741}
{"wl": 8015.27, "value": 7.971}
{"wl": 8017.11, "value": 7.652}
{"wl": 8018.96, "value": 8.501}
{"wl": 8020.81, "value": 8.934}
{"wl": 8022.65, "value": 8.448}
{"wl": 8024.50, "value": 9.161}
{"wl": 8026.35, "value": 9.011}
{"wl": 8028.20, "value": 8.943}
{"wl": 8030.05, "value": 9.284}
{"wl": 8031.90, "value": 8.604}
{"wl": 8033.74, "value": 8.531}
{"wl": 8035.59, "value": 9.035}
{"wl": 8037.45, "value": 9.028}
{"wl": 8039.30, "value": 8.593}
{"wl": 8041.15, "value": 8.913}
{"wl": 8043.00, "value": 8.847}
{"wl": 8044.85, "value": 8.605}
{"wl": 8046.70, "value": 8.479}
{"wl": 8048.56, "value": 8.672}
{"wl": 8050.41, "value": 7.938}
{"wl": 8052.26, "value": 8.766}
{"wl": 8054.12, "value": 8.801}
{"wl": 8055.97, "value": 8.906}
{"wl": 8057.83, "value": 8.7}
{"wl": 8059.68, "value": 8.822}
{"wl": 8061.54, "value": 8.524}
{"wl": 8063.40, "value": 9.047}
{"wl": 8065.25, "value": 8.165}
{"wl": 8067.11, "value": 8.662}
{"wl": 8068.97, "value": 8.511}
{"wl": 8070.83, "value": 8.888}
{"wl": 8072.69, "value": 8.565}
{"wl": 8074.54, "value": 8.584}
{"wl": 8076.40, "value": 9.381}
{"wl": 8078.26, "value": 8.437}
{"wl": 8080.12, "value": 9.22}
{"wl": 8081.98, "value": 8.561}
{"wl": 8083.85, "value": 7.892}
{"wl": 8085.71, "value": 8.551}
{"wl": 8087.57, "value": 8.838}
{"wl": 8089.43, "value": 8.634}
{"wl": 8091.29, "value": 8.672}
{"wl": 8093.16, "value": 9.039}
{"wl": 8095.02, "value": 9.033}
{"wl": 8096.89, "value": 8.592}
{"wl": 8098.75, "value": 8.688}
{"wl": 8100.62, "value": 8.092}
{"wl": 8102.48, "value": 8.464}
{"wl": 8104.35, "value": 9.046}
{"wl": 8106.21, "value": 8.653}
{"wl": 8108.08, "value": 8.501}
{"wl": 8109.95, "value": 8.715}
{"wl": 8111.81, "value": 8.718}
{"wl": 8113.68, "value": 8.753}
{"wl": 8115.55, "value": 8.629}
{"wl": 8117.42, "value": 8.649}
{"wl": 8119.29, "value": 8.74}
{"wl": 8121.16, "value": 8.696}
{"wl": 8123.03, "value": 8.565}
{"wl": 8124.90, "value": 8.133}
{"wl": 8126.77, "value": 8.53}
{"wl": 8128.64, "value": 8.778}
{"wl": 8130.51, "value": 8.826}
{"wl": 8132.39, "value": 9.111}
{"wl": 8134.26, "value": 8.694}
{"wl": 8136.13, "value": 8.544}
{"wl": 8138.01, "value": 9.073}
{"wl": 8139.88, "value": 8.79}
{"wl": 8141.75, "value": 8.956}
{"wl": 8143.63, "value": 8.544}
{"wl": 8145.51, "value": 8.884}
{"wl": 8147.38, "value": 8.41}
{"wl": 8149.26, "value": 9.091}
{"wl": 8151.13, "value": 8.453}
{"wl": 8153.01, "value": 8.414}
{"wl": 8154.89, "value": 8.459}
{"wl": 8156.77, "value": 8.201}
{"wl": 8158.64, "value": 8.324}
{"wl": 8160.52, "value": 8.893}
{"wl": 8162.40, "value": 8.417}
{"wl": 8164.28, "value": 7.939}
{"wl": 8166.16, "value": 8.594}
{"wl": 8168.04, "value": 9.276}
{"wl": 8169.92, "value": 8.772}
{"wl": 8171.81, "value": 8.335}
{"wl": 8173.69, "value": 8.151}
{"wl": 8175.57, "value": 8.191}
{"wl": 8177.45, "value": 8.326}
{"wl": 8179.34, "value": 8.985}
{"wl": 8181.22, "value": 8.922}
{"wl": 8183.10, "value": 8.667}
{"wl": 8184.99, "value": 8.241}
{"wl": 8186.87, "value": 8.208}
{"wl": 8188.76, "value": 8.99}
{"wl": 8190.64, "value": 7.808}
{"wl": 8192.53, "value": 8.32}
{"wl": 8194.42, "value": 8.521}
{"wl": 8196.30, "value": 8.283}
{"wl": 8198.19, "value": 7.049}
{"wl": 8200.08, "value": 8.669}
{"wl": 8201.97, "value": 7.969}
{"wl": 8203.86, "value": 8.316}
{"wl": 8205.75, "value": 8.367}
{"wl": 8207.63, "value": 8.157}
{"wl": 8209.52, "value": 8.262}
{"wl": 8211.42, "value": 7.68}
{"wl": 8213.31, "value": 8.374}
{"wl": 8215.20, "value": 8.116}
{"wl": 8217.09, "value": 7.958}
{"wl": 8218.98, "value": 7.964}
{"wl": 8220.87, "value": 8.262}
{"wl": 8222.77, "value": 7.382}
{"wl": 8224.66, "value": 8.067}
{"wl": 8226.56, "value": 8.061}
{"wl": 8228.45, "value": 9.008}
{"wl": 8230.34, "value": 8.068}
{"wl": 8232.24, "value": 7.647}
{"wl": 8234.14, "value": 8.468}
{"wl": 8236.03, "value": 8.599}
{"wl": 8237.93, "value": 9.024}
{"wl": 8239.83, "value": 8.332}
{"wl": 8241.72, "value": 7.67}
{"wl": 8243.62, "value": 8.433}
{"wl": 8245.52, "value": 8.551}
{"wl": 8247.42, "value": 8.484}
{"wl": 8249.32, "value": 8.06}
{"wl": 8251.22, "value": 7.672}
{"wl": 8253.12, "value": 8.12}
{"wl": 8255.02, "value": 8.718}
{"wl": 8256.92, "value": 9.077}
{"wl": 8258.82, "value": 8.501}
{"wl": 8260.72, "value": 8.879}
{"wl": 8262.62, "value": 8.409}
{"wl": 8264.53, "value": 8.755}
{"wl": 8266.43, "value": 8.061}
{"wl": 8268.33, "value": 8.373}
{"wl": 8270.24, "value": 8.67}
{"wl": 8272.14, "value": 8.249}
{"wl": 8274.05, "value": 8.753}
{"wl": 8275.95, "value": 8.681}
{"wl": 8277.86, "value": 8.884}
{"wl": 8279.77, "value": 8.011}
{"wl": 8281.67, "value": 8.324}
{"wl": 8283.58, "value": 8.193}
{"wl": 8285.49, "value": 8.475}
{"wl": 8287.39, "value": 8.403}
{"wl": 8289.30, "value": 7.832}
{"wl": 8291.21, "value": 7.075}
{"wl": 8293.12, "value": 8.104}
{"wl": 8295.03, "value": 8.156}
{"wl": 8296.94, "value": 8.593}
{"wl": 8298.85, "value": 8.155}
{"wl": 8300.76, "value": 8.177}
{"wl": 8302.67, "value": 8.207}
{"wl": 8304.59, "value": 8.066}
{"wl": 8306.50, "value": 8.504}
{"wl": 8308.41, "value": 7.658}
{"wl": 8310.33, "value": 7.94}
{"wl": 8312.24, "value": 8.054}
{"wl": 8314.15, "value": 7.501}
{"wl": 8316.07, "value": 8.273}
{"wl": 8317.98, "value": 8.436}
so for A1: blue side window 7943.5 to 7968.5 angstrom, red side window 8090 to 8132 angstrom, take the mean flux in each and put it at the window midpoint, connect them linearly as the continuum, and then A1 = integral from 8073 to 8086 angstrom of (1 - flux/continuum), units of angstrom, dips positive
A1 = 0.05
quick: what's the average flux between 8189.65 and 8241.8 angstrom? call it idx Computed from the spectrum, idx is 8.17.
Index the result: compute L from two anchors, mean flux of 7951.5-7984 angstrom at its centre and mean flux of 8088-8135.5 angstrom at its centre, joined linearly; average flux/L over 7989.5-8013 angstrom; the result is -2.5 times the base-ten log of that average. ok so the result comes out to 0.03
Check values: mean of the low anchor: 8.99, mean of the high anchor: 8.68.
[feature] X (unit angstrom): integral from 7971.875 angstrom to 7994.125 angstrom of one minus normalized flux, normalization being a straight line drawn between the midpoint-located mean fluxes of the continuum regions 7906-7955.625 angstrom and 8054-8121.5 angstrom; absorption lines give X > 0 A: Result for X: -0.7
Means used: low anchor 8.69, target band 8.98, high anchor 8.68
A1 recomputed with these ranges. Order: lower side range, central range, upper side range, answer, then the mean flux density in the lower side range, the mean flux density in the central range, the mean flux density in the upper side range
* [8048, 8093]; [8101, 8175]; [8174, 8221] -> -1.6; 8.66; 8.63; 8.26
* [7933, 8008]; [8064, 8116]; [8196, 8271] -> -0.5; 8.84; 8.66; 8.26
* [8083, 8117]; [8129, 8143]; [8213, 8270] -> -0.5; 8.64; 8.84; 8.31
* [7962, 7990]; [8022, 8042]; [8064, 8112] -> -0.1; 8.99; 8.87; 8.66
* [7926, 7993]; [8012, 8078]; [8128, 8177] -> 0.6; 8.89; 8.69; 8.62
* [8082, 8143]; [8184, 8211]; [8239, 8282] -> 1.0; 8.67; 8.21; 8.42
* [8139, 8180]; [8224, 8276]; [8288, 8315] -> -1.2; 8.56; 8.4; 8.01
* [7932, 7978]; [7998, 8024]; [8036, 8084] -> 0.6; 8.88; 8.58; 8.69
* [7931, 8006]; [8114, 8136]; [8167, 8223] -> -0.5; 8.85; 8.67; 8.29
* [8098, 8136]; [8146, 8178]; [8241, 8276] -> 0.3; 8.65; 8.49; 8.43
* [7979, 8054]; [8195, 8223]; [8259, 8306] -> 1.2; 8.71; 8.08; 8.32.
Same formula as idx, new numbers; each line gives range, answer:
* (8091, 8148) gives 8.7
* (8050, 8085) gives 8.66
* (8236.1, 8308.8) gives 8.33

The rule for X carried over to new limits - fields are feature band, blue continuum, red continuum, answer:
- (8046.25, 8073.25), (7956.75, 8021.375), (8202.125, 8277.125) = 0.1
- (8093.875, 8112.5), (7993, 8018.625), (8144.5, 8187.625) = -0.2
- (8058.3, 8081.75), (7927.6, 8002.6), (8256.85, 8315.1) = -0.2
